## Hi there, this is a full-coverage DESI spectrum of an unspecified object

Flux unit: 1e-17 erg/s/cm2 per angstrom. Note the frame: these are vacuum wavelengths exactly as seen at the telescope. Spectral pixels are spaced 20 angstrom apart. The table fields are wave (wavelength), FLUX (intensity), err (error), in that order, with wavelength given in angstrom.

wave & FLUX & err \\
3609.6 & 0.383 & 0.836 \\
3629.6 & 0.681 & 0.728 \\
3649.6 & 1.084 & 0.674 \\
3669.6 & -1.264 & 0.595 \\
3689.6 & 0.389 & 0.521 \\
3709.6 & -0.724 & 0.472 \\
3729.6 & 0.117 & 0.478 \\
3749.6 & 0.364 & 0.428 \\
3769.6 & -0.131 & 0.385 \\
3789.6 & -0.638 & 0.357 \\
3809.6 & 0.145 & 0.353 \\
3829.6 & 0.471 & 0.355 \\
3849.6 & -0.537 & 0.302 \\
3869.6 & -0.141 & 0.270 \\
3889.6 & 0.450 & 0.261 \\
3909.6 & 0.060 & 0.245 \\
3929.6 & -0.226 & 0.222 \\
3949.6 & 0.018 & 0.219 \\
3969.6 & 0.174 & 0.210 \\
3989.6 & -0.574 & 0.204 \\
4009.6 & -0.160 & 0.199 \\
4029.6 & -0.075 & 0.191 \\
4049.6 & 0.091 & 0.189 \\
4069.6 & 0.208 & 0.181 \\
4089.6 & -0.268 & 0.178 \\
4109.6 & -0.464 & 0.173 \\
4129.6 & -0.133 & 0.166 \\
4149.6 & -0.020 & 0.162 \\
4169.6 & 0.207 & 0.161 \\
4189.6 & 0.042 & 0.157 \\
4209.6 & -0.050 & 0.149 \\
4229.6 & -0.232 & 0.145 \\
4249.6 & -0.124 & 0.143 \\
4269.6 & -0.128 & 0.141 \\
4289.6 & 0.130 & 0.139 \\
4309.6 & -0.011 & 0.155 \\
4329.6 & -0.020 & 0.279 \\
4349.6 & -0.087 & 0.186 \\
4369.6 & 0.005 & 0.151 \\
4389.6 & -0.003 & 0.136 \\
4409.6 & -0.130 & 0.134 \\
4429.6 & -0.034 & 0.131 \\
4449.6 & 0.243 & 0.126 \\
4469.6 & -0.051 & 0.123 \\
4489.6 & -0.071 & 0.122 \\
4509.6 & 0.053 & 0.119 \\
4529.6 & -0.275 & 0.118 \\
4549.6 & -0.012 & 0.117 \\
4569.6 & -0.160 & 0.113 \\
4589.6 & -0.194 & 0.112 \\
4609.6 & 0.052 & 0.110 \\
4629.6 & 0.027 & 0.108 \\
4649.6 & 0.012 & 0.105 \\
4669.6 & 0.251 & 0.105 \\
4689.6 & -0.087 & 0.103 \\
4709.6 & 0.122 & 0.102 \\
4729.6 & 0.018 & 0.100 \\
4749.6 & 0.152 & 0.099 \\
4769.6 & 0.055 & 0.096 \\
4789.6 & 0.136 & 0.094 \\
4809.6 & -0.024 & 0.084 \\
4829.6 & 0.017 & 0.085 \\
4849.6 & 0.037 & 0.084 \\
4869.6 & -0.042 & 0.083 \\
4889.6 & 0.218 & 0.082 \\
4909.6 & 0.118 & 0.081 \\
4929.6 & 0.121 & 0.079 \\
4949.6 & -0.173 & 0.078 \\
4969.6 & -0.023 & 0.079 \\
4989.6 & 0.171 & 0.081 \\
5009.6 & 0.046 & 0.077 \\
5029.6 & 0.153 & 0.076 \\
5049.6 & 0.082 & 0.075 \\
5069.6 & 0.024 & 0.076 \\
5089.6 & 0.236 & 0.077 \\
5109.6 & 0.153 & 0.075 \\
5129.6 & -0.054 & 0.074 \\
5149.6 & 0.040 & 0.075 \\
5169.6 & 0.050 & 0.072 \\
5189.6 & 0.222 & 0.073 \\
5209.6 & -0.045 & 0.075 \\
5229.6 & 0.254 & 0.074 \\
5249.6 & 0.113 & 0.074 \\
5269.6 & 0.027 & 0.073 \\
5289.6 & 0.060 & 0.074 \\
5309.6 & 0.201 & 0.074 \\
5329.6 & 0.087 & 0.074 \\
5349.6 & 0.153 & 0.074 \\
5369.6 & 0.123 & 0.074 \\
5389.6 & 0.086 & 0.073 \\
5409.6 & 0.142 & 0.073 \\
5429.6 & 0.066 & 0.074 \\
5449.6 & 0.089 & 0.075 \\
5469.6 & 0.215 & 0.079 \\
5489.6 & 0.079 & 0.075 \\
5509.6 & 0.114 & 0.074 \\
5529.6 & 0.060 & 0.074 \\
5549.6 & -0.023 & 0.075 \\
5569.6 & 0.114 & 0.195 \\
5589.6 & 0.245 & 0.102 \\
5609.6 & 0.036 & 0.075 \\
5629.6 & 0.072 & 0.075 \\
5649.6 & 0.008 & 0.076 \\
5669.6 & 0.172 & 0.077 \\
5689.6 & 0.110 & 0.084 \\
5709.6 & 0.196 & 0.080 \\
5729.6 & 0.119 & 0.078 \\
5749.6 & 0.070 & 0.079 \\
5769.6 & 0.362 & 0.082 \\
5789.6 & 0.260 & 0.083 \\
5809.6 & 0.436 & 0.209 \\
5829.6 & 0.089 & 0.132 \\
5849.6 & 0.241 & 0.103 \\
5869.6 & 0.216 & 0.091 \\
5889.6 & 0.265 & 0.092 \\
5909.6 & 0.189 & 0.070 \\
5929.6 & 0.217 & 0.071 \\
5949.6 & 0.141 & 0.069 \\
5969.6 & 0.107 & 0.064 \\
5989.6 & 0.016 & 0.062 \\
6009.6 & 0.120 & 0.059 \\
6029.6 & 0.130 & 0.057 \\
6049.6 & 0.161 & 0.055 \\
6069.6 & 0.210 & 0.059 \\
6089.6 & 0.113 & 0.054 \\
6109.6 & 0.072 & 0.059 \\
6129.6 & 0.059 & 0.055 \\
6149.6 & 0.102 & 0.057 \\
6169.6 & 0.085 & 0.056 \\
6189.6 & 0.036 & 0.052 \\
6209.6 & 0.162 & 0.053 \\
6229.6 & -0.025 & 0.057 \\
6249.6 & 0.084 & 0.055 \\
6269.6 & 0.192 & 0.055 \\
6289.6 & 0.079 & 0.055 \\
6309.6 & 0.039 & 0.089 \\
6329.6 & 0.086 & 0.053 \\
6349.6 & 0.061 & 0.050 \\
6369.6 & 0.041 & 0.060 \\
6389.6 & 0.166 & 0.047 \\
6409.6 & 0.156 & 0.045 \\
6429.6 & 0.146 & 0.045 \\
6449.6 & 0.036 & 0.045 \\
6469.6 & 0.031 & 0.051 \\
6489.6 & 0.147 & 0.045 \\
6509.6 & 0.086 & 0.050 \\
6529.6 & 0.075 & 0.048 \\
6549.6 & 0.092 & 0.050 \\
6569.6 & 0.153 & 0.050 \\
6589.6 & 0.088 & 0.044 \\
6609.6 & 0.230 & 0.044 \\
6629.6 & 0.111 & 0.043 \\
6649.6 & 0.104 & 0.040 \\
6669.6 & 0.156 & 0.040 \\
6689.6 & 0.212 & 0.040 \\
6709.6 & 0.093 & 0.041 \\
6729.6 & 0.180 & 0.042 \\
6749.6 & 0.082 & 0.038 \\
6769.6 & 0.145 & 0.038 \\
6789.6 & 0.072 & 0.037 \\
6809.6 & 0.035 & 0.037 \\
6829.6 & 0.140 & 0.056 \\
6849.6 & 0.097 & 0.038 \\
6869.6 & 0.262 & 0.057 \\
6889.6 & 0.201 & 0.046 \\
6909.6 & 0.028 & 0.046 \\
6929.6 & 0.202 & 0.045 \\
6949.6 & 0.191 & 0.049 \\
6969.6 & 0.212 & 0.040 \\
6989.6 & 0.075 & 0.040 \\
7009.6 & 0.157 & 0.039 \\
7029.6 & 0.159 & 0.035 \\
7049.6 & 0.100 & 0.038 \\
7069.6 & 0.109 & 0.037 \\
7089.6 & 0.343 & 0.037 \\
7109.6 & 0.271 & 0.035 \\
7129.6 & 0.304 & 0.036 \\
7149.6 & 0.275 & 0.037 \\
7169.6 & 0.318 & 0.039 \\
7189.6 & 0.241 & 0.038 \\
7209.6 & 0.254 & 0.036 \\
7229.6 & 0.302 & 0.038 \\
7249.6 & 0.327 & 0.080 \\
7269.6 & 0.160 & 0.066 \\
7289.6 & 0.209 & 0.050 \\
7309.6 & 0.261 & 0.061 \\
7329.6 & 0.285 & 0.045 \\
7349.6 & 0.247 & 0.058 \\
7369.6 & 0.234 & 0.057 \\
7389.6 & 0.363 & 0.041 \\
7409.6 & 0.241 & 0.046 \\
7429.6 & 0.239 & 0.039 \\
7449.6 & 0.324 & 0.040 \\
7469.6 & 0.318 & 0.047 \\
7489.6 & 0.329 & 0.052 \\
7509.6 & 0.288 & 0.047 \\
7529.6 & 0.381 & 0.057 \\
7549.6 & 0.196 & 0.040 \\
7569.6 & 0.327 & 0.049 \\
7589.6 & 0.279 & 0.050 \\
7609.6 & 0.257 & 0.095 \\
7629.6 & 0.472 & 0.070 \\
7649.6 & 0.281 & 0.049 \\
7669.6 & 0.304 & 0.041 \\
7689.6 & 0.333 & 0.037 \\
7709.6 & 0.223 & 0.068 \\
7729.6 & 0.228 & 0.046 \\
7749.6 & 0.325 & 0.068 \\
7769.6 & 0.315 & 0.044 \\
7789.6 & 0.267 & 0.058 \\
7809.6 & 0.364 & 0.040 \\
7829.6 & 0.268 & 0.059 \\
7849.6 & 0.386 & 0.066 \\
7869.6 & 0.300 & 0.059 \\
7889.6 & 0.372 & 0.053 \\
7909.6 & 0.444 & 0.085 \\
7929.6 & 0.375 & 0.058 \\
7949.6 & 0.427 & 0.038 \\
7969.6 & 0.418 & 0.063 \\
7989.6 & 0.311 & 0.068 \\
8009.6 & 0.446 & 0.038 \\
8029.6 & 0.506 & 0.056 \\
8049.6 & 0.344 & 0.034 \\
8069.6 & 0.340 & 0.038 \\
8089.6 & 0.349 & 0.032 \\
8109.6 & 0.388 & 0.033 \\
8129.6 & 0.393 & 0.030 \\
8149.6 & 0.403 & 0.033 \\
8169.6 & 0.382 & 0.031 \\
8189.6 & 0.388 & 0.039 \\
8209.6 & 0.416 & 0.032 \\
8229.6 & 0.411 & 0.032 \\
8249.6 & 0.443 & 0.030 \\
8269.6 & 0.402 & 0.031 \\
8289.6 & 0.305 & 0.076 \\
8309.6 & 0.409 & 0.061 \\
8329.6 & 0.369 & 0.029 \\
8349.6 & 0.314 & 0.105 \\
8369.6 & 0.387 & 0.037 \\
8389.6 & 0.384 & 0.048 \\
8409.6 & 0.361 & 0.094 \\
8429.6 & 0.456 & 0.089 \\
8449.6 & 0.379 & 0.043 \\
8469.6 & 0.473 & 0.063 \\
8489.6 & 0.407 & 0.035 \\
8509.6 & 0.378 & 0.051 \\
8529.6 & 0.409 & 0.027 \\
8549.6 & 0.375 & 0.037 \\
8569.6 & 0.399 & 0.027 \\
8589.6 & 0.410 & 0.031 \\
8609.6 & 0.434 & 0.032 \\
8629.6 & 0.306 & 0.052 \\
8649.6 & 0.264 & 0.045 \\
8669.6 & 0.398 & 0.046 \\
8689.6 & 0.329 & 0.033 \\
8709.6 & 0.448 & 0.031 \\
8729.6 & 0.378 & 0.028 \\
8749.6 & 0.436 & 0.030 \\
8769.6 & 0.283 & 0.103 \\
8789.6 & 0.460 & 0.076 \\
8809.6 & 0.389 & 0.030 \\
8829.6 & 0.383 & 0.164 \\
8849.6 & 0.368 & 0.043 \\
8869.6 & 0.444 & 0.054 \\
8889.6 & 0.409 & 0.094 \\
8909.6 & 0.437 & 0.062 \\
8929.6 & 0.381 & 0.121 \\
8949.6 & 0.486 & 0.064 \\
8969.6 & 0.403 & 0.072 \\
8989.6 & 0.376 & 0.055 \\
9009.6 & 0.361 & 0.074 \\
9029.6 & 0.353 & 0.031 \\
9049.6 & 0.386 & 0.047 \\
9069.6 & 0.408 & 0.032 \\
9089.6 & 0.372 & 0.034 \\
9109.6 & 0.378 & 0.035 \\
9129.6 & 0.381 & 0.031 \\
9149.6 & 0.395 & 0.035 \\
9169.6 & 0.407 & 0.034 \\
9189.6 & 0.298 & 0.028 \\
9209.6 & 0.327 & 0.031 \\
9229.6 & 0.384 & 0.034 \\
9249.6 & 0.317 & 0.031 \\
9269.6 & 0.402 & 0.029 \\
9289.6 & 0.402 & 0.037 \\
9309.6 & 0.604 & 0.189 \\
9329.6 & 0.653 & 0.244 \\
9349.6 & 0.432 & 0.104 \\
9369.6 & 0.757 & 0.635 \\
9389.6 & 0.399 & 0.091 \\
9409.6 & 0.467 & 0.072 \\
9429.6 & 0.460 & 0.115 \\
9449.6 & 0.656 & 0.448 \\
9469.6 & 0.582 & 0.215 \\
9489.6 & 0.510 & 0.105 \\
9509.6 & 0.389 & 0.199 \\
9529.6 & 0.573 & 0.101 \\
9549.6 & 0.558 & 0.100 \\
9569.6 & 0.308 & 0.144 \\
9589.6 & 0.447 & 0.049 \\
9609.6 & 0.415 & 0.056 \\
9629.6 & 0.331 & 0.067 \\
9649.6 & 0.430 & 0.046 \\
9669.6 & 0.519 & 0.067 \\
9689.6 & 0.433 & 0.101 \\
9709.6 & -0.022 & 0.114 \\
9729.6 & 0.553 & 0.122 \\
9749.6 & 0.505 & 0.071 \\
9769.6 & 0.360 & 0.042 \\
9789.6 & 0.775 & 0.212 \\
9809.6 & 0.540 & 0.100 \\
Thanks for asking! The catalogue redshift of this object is 0.78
